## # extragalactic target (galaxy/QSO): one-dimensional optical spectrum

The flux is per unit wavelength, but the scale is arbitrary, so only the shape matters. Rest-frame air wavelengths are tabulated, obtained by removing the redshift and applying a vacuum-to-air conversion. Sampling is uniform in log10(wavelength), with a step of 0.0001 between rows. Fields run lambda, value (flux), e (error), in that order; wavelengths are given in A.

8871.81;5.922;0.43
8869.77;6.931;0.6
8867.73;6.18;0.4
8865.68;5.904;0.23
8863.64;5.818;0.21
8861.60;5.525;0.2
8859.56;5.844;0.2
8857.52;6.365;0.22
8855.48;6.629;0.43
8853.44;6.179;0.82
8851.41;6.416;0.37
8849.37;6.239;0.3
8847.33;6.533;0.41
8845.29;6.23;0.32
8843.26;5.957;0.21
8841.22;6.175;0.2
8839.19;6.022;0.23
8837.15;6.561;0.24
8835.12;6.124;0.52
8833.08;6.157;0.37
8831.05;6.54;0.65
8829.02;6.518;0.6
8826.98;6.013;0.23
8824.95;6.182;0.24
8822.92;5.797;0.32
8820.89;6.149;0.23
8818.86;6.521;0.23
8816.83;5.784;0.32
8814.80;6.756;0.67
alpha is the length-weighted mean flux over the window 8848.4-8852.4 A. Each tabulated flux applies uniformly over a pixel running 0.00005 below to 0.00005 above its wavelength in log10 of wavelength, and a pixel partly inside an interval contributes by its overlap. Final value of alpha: 6.32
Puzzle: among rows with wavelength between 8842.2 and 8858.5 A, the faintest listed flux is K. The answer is 5.957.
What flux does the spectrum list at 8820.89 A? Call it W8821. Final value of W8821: 6.149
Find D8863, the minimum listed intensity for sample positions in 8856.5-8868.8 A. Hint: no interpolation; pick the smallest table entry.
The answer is 5.525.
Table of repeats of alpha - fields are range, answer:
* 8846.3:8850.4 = 6.37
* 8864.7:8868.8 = 6.05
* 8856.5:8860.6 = 6.1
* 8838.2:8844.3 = 6.06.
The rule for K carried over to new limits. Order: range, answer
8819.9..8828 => 5.797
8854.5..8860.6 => 5.844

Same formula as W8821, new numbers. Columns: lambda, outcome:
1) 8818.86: 6.521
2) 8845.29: 6.23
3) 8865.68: 5.904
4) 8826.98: 6.013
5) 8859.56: 5.844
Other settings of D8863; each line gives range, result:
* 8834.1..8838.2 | 6.124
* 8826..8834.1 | 6.013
